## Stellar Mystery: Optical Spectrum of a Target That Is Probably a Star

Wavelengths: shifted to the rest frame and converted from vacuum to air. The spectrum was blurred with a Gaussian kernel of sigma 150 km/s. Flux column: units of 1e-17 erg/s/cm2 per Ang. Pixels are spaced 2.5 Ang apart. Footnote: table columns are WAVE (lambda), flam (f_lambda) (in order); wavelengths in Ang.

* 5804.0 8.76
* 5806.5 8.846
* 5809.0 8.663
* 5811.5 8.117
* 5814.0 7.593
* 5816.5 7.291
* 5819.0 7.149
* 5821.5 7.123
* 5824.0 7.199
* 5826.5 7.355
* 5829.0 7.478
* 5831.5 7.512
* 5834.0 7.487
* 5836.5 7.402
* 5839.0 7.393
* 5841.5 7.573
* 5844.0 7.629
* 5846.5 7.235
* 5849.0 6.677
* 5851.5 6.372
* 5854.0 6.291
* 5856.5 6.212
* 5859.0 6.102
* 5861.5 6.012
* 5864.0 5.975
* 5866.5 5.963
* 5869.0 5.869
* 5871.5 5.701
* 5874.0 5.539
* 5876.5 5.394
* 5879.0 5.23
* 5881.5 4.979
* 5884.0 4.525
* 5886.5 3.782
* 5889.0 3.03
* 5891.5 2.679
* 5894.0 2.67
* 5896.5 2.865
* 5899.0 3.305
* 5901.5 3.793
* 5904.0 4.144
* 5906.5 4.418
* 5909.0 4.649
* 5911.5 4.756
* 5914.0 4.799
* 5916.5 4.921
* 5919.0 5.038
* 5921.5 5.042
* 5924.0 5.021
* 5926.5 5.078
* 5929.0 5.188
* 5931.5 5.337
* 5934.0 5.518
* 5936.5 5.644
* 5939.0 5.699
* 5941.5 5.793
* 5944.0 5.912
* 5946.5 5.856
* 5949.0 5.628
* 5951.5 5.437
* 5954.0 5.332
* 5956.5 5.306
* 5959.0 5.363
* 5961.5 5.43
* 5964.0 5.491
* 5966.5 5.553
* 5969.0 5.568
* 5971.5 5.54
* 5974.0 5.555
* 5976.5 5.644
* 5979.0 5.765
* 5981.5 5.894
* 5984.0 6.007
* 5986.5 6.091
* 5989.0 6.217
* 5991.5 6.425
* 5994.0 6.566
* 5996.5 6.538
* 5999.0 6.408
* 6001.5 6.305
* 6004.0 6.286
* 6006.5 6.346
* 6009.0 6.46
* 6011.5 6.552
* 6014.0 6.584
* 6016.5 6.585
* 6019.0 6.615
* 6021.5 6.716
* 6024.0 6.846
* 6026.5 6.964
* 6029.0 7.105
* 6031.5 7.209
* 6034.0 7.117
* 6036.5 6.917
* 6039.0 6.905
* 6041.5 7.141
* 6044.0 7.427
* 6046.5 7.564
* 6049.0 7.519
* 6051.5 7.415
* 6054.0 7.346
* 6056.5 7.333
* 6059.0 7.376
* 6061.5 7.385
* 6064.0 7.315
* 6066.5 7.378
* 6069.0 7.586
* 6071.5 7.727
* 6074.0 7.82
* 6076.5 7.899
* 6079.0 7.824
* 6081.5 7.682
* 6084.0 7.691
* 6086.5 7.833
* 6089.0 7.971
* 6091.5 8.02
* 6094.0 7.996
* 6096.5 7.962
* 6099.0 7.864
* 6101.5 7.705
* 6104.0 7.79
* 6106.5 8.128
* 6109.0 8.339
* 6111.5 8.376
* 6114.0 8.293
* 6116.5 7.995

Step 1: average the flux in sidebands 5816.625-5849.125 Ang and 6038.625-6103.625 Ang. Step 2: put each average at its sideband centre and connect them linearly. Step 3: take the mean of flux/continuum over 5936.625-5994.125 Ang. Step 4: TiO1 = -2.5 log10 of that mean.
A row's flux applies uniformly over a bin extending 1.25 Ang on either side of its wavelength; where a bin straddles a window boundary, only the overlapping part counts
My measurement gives 0.293 mag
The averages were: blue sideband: 7.35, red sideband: 7.62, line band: 5.72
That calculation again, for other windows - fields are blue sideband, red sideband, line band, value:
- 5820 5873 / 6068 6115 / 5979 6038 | 0.15 mag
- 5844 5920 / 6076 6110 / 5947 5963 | 0.11 mag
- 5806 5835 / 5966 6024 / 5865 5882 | 0.28 mag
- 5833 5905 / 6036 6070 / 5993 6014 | 0.06 mag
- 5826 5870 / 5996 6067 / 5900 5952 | 0.32 mag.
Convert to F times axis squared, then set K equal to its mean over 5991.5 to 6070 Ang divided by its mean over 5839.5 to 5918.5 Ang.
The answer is 1.4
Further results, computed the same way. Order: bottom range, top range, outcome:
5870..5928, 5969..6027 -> 1.47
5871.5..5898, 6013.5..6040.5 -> 1.74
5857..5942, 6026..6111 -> 1.66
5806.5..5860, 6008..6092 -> 1.08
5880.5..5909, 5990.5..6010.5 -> 1.80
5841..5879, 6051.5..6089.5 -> 1.31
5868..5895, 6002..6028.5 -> 1.54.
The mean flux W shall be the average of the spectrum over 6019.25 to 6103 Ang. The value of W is 7.46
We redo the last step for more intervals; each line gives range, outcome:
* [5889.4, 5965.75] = 4.85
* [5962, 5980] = 5.58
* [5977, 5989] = 5.95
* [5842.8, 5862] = 6.59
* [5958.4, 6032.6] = 6.23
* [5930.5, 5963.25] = 5.56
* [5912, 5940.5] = 5.2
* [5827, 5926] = 5.43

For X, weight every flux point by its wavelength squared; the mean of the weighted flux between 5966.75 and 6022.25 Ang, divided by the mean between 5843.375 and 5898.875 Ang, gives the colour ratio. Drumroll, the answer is 1.2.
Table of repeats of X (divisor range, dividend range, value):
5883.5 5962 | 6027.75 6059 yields 1.59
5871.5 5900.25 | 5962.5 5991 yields 1.46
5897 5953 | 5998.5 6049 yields 1.41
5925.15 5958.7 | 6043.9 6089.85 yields 1.43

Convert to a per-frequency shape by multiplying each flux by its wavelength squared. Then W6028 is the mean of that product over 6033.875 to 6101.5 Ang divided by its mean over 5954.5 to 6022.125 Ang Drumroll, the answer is 1.28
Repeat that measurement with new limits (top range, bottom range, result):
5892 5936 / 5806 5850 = 0.62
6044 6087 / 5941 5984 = 1.40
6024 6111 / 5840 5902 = 1.53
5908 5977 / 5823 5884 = 0.85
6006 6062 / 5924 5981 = 1.31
